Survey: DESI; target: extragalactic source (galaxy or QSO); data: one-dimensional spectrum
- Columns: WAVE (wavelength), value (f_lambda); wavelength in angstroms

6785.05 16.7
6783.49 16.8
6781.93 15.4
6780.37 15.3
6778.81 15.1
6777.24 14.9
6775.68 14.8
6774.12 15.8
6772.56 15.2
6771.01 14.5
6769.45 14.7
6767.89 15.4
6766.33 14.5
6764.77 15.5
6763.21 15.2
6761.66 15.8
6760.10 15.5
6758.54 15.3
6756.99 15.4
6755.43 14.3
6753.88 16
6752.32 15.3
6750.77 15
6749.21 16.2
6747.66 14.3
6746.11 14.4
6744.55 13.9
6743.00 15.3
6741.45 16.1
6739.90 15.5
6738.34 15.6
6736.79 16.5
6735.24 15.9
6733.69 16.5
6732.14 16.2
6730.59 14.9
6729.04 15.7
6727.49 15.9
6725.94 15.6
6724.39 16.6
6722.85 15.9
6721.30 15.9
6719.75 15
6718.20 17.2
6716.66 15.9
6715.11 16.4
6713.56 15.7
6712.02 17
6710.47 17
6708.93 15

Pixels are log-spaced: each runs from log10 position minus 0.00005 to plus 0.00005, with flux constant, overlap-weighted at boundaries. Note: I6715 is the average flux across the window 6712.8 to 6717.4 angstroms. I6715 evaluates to 16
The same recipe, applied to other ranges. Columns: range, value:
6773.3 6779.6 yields 15.1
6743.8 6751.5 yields 14.8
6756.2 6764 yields 15.4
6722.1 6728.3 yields 16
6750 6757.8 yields 15.2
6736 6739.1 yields 16.1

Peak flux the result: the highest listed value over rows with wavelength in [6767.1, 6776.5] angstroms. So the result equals 15.8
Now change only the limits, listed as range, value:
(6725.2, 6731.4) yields 15.9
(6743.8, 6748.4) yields 14.4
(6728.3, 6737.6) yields 16.5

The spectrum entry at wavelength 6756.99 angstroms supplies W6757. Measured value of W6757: 15.4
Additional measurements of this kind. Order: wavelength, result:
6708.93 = 15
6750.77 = 15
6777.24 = 14.9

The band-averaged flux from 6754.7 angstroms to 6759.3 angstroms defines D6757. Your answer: 15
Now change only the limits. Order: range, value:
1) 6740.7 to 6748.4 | 14.8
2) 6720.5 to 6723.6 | 15.9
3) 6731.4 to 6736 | 16.2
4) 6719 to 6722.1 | 15.4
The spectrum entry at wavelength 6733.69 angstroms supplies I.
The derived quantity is 16.5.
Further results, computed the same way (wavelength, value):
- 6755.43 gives 14.3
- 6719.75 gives 15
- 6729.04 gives 15.7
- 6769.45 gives 14.7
